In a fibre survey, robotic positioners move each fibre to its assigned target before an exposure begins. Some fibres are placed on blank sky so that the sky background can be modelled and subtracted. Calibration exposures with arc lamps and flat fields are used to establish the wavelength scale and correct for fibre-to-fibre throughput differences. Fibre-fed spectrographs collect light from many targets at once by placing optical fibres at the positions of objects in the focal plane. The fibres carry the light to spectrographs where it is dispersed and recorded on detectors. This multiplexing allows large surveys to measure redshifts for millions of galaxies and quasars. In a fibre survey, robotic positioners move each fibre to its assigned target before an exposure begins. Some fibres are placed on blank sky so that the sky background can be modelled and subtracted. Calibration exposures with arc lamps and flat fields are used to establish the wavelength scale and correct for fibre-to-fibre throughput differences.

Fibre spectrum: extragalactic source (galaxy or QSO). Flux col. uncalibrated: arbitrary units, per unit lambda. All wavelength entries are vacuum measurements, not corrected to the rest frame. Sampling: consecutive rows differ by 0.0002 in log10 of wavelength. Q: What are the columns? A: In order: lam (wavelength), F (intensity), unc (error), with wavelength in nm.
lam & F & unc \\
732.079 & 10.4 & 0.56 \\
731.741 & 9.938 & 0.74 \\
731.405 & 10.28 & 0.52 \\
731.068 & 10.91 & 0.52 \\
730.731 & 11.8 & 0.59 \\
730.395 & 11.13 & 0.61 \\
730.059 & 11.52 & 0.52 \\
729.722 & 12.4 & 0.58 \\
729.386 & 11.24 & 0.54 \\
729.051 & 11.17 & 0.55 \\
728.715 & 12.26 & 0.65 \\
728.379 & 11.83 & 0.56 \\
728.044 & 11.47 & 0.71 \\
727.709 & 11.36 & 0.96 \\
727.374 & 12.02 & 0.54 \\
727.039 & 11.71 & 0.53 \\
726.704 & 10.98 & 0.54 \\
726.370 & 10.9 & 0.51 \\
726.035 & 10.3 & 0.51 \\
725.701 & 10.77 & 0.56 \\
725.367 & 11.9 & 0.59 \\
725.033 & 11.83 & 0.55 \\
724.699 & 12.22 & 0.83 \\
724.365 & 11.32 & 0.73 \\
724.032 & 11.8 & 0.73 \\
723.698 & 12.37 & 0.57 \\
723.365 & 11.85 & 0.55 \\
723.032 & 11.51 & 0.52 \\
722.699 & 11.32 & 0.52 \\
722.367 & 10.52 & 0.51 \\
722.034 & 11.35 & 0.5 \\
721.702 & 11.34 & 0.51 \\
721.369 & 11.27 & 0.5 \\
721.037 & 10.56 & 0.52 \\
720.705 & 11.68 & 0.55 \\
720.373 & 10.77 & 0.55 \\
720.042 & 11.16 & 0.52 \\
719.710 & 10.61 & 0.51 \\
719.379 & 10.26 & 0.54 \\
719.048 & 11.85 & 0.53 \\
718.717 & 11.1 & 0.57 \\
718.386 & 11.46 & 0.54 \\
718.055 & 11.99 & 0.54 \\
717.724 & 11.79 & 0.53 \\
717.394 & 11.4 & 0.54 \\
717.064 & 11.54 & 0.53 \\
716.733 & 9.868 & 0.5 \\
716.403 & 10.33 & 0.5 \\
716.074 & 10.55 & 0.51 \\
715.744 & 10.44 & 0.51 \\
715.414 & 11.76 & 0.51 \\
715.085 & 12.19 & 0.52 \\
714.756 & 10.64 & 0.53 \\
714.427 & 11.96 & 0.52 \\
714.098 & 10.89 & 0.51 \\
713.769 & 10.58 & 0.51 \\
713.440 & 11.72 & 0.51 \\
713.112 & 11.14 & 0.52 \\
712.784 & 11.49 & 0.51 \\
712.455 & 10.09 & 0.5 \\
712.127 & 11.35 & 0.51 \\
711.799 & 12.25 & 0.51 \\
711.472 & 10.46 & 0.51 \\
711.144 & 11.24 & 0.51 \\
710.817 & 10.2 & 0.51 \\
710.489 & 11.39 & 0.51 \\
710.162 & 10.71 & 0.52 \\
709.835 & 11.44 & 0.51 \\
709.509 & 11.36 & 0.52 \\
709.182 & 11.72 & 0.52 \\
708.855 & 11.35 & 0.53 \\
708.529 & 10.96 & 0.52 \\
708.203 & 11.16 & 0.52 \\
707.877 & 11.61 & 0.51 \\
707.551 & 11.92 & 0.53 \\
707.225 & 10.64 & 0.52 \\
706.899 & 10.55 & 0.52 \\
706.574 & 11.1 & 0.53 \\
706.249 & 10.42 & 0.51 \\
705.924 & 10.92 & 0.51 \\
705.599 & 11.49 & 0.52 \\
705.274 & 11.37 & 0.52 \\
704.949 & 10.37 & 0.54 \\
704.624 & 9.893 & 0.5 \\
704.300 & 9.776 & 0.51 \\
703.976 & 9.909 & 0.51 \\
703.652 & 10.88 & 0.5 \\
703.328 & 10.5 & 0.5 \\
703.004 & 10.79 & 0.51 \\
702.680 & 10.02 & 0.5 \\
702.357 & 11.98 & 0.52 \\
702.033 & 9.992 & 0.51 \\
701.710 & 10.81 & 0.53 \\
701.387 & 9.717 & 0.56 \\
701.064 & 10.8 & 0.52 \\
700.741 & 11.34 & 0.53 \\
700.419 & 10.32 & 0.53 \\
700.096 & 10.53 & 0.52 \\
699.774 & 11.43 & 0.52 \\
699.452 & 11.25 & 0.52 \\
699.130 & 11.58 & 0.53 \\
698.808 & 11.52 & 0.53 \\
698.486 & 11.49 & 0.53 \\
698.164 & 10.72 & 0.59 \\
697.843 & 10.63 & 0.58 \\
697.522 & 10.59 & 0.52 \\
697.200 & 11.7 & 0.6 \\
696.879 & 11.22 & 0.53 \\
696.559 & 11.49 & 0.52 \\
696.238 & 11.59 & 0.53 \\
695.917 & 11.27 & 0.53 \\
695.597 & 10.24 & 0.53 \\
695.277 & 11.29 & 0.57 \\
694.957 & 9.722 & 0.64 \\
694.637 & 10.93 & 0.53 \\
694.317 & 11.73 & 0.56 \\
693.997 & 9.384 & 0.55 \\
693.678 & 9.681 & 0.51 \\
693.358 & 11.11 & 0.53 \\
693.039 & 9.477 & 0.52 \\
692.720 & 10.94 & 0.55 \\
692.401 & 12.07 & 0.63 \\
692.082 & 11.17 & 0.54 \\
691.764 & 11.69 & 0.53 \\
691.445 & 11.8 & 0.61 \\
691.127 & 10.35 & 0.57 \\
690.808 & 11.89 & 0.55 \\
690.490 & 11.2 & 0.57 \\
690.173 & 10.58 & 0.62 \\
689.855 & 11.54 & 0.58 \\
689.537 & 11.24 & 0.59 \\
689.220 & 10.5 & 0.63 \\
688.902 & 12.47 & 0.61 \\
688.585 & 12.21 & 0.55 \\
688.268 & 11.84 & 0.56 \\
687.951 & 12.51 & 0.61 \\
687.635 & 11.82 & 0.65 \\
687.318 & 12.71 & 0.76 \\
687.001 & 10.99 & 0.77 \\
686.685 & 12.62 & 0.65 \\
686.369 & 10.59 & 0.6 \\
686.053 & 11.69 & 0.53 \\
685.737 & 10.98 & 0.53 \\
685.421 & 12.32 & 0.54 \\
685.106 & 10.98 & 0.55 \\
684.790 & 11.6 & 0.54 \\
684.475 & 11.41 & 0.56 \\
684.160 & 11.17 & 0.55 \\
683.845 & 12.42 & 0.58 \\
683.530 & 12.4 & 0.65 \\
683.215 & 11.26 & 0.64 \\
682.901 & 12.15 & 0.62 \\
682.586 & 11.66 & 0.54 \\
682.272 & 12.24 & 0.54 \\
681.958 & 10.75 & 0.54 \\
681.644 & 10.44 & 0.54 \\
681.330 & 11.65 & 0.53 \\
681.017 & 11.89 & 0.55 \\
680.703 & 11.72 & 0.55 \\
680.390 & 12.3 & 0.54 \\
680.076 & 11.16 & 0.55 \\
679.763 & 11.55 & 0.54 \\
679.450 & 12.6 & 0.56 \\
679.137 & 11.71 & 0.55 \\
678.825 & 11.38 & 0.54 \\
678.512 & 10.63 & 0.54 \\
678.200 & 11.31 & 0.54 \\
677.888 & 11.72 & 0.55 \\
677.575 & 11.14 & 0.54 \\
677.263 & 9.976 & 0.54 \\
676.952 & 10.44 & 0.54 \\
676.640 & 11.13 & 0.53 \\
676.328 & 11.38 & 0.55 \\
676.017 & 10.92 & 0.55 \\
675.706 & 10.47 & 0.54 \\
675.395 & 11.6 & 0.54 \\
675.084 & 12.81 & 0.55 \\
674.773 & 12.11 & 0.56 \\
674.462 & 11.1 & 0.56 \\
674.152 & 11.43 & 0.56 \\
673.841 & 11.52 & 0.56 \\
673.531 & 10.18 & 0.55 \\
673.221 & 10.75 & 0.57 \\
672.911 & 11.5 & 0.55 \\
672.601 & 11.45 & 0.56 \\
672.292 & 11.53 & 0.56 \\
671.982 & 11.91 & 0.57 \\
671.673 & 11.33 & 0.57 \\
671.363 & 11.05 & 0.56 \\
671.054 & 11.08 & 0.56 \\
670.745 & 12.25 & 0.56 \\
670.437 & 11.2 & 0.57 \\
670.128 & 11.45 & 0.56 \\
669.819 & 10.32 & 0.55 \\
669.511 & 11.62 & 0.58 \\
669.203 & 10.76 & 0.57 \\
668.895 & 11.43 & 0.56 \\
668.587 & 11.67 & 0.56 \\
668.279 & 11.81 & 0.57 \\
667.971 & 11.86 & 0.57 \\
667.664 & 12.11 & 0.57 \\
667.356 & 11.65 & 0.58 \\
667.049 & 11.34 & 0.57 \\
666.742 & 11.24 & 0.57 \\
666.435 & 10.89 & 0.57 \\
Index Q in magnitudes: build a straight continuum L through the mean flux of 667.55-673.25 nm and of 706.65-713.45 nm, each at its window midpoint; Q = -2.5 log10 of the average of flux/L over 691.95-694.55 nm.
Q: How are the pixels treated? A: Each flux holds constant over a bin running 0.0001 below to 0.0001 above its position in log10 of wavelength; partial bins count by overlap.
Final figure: 0.06 mag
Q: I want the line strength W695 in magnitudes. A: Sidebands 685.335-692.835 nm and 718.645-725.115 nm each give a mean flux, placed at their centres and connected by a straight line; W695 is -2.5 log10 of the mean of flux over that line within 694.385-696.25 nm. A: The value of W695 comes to 0.07 mag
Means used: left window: 11.6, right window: 11.3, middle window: 10.8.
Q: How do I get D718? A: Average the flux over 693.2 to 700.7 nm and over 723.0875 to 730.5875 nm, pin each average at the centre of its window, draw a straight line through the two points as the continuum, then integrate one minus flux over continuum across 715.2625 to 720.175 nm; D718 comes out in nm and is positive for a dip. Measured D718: 0.13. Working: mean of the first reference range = 10.9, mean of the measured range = 11.1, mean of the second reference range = 11.6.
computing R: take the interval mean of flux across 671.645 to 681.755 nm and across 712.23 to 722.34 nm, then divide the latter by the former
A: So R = 0.98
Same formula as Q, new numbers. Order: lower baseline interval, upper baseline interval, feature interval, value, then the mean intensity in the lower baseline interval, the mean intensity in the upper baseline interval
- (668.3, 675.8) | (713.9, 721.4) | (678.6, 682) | -0.02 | 11.4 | 11.1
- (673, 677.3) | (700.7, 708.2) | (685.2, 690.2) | -0.07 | 11.2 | 10.7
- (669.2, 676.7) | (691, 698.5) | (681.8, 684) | -0.07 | 11.3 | 10.9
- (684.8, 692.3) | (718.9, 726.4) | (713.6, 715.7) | 0.01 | 11.6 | 11.3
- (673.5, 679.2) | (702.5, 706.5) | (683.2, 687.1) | -0.06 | 11.2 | 10.5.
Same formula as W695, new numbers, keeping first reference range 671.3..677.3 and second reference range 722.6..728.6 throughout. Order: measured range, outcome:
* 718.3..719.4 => 0.022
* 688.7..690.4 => 0.005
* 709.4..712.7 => 0.039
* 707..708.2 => 0.012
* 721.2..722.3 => 0.026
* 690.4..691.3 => 0.019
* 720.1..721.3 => 0.045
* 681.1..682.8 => -0.010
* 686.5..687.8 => -0.064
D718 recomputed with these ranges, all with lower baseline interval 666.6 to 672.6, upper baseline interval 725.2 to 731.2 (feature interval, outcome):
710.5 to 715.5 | 0.11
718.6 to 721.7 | 0.11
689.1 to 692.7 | 0.05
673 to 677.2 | 0.09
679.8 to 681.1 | -0.03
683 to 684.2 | -0.05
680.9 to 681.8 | 0.01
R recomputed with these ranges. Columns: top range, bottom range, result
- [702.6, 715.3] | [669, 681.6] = 0.97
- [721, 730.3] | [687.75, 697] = 1.03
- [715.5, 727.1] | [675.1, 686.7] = 0.98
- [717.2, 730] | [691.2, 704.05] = 1.05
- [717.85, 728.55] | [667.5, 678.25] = 1.00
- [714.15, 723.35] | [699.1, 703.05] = 1.03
